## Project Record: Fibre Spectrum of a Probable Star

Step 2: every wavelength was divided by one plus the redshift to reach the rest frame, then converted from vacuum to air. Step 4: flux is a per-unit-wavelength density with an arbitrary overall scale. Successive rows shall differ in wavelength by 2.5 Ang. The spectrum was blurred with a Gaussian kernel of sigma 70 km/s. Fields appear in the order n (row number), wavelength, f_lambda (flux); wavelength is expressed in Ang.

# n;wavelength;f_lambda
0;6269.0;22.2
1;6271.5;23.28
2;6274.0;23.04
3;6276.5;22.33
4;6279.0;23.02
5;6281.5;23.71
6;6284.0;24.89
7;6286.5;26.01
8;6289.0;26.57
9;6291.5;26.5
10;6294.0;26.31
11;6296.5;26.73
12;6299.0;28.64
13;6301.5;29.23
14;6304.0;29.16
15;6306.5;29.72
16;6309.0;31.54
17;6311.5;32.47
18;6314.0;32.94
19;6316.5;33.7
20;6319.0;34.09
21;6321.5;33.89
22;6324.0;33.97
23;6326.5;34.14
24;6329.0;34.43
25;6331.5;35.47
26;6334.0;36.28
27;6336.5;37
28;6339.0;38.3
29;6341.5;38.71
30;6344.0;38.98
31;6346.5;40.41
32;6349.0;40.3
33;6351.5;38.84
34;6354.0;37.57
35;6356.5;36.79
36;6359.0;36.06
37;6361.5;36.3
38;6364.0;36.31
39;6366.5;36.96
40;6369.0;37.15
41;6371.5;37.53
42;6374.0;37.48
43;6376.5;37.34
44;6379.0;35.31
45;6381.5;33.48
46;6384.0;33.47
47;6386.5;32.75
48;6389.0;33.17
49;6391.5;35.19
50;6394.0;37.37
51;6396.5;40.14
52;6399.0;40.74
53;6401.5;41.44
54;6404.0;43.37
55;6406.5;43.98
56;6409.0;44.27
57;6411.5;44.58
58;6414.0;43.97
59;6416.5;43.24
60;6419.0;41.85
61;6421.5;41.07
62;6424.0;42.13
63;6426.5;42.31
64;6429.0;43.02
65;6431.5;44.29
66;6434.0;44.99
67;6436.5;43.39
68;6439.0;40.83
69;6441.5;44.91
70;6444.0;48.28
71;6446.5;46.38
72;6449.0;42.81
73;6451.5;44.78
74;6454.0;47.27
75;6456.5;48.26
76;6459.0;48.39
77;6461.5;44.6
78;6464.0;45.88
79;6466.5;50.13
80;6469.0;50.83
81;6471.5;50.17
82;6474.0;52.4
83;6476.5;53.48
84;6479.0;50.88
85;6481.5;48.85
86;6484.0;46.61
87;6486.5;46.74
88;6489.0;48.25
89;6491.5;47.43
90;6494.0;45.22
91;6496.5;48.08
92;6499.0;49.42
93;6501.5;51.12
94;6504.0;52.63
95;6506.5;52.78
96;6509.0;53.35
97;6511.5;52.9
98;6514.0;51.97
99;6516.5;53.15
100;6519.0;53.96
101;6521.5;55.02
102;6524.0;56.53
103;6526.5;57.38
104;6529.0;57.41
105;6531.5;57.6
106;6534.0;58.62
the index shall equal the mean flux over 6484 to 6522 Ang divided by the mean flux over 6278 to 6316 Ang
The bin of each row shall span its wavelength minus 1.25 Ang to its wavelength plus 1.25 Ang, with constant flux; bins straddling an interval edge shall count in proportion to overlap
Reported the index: 1.8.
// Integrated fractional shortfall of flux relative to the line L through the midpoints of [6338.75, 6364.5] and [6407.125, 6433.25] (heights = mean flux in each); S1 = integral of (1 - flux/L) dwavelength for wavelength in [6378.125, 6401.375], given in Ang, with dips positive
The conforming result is 2.8 Ang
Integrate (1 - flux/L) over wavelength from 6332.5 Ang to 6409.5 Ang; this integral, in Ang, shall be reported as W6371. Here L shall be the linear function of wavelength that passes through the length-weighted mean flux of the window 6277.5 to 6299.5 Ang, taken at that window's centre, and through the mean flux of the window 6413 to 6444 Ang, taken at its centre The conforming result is -4.2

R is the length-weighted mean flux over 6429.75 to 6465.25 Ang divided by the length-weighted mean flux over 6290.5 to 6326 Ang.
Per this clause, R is 1.47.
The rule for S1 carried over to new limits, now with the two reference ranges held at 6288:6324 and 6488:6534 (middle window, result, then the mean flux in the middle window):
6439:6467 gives 0.09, 46.2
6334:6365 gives -2.61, 37.9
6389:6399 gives 0.62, 37.4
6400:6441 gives -0.33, 43.1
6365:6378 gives 0.06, 37.2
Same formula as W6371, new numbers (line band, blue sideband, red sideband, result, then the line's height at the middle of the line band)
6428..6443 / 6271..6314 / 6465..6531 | 0.1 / 44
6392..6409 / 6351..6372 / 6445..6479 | 0.1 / 41.3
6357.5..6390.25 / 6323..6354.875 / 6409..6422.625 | 3.5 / 39.9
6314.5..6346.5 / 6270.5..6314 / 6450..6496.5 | -4.5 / 31.4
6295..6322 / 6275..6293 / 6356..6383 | -2.8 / 28.1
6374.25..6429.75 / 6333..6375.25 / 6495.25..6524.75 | 3.5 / 42.3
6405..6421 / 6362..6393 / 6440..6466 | -1.2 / 40.6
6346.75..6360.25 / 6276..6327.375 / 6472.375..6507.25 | -1.3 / 34.7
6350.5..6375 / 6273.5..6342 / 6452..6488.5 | -0.3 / 36.7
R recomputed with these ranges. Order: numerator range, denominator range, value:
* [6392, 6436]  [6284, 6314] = 1.49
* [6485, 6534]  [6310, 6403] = 1.44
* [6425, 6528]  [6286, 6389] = 1.43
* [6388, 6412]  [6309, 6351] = 1.13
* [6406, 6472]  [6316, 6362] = 1.23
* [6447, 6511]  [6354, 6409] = 1.31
